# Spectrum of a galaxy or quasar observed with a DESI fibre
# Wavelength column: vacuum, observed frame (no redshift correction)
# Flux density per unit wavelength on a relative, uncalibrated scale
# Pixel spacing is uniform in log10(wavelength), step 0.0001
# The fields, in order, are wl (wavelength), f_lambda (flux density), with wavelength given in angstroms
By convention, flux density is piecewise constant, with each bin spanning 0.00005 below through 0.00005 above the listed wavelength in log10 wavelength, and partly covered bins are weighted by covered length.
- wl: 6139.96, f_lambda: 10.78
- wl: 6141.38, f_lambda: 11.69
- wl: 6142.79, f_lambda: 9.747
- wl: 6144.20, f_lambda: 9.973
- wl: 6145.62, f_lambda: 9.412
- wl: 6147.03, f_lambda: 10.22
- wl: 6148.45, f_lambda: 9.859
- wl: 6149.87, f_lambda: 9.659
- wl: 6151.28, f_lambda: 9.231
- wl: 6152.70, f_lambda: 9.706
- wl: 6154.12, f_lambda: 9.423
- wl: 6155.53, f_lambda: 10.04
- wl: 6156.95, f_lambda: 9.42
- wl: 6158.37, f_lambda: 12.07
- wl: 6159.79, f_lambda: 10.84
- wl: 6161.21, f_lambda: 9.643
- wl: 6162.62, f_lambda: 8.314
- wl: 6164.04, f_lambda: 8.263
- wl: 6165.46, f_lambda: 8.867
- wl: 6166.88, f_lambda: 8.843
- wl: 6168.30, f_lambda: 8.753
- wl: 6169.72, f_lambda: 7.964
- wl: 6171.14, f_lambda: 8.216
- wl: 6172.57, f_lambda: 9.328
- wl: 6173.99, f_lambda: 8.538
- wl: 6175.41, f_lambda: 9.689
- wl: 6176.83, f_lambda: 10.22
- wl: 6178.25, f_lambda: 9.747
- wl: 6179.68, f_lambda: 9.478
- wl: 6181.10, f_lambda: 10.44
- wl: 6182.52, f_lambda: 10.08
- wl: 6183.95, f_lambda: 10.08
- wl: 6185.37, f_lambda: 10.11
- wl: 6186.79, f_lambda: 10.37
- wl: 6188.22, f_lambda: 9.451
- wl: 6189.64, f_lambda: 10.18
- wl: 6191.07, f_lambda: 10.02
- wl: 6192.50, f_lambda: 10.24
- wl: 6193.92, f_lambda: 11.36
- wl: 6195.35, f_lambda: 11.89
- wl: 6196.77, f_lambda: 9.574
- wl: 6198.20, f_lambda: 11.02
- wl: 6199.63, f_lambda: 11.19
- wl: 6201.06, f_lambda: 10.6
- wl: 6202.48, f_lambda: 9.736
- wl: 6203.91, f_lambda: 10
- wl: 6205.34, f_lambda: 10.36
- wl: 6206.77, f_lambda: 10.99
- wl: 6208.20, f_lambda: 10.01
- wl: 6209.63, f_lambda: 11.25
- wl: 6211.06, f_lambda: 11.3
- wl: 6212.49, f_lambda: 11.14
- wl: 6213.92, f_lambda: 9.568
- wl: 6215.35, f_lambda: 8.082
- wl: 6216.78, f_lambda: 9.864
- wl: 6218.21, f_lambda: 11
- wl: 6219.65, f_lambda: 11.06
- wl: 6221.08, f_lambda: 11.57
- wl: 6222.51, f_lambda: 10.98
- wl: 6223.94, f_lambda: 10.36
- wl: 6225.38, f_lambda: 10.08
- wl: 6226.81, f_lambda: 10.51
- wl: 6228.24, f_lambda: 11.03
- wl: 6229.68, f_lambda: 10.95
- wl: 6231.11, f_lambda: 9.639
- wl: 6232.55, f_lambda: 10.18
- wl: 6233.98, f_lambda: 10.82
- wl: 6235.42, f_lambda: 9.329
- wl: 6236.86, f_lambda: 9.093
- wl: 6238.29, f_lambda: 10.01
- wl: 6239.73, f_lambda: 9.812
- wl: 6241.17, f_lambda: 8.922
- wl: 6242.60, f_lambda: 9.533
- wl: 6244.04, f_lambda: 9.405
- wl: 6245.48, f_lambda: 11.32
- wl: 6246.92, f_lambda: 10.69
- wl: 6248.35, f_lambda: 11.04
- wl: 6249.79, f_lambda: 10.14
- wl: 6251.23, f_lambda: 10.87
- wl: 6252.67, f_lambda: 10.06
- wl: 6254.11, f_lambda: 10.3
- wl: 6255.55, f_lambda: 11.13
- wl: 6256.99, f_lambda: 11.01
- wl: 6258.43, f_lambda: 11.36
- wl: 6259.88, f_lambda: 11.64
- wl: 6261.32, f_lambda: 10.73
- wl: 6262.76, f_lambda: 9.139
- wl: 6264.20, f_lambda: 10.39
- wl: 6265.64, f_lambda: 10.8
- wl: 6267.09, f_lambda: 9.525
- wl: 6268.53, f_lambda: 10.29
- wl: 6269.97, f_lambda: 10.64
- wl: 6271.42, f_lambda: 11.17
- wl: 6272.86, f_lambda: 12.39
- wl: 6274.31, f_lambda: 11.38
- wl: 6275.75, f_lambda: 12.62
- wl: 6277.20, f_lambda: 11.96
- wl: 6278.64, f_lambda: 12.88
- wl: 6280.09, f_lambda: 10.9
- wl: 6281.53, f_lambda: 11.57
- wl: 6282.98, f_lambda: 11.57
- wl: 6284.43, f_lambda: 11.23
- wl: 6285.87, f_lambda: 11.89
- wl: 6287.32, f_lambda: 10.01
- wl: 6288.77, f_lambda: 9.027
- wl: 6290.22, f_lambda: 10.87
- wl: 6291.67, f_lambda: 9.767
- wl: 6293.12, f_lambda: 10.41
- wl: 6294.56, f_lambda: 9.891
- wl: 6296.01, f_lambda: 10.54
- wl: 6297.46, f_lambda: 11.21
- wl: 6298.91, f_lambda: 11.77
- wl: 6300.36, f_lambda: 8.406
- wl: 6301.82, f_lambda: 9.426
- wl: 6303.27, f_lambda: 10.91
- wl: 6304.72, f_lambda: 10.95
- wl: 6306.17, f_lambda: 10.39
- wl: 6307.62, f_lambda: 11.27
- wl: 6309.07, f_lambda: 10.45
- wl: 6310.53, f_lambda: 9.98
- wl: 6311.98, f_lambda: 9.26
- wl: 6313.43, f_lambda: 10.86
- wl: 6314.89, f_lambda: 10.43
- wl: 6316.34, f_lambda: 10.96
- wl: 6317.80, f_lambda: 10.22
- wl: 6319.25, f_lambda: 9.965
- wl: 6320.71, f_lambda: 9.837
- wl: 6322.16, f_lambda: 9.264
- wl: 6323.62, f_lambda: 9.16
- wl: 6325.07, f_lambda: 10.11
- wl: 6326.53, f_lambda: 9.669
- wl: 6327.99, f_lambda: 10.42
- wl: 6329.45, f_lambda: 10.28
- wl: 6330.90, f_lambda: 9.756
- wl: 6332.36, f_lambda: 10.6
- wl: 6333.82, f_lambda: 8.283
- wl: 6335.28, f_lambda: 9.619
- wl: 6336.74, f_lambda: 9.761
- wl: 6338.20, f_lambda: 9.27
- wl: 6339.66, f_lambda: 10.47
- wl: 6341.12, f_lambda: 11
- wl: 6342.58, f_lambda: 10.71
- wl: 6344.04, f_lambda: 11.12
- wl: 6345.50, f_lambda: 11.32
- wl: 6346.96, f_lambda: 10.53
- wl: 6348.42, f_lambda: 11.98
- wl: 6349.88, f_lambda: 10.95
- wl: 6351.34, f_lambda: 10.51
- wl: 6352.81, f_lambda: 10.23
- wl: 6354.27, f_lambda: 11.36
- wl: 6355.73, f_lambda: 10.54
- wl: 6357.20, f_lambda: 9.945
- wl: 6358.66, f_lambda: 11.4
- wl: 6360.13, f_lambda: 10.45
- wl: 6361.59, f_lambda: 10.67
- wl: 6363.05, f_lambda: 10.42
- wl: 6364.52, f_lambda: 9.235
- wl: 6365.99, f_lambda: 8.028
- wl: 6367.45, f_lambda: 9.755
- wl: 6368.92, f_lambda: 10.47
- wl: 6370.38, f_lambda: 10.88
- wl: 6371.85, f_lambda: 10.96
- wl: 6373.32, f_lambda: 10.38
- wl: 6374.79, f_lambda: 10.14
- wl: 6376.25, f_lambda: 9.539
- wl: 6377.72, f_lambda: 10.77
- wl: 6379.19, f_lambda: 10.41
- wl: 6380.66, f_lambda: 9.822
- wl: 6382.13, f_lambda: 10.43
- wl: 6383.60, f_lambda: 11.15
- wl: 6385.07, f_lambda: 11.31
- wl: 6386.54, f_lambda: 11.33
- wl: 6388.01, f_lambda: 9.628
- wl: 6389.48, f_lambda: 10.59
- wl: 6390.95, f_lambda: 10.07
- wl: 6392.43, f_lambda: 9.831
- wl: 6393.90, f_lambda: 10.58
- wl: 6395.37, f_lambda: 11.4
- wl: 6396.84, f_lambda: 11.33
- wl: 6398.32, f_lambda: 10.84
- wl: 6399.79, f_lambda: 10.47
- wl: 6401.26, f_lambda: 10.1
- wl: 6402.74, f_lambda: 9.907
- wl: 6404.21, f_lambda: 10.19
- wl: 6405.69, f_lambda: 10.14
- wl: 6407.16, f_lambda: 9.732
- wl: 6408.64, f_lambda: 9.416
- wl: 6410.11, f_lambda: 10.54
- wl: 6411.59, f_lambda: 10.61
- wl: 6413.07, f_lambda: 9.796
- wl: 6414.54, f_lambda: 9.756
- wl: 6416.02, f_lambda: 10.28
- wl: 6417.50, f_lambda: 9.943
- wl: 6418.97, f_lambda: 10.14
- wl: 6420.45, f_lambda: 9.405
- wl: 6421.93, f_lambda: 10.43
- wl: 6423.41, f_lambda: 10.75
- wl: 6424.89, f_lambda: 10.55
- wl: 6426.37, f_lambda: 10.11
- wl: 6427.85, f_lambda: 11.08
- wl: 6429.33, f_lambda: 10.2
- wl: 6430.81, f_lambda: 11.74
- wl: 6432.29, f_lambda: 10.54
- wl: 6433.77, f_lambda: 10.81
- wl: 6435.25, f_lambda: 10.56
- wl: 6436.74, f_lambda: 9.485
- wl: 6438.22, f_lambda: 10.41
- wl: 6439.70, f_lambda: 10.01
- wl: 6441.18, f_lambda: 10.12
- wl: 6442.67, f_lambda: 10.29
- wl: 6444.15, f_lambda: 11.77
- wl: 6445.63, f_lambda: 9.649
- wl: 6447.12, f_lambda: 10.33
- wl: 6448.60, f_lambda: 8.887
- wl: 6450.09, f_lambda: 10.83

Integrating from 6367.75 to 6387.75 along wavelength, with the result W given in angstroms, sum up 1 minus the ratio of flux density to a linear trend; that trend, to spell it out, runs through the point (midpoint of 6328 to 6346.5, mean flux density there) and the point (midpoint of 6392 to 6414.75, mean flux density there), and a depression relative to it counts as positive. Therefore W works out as -0.5 angstroms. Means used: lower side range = 10.2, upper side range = 10.3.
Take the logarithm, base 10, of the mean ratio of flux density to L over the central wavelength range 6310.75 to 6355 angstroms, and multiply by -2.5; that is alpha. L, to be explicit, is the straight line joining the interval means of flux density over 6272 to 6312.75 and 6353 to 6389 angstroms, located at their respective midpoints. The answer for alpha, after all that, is 0.034 mag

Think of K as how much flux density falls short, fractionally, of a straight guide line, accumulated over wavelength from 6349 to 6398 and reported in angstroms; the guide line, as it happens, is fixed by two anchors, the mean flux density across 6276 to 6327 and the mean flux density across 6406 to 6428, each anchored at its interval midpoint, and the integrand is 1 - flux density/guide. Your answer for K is -0.8 angstroms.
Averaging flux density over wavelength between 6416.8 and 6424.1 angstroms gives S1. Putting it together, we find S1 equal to 10.1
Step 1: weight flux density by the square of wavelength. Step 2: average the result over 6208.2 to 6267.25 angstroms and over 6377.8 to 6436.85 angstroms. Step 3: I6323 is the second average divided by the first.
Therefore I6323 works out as 1.1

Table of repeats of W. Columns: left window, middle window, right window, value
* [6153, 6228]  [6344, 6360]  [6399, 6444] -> -1.0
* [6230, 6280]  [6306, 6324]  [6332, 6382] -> 0.5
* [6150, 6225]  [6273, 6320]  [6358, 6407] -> -2.4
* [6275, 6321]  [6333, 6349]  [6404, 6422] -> 0.1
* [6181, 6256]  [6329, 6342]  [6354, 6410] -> 0.6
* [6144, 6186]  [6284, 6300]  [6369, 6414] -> -0.8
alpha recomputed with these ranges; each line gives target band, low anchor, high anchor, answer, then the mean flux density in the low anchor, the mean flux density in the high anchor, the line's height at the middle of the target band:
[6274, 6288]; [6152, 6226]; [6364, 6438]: -0.15 mag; 10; 10.3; 10.2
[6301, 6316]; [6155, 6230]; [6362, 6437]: -0.02 mag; 10.1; 10.3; 10.2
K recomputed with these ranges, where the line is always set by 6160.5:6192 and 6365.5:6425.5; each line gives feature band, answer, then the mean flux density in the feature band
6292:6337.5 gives -0.74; 10.1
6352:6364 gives -0.54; 10.6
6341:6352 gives -1.01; 11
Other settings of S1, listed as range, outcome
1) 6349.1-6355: 10.8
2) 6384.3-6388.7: 10.8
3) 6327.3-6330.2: 10.4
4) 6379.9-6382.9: 10.1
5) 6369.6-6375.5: 10.6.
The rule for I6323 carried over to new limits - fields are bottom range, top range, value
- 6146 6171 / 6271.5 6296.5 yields 1.23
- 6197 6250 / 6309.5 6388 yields 1.04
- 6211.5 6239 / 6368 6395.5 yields 1.07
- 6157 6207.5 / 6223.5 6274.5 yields 1.08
